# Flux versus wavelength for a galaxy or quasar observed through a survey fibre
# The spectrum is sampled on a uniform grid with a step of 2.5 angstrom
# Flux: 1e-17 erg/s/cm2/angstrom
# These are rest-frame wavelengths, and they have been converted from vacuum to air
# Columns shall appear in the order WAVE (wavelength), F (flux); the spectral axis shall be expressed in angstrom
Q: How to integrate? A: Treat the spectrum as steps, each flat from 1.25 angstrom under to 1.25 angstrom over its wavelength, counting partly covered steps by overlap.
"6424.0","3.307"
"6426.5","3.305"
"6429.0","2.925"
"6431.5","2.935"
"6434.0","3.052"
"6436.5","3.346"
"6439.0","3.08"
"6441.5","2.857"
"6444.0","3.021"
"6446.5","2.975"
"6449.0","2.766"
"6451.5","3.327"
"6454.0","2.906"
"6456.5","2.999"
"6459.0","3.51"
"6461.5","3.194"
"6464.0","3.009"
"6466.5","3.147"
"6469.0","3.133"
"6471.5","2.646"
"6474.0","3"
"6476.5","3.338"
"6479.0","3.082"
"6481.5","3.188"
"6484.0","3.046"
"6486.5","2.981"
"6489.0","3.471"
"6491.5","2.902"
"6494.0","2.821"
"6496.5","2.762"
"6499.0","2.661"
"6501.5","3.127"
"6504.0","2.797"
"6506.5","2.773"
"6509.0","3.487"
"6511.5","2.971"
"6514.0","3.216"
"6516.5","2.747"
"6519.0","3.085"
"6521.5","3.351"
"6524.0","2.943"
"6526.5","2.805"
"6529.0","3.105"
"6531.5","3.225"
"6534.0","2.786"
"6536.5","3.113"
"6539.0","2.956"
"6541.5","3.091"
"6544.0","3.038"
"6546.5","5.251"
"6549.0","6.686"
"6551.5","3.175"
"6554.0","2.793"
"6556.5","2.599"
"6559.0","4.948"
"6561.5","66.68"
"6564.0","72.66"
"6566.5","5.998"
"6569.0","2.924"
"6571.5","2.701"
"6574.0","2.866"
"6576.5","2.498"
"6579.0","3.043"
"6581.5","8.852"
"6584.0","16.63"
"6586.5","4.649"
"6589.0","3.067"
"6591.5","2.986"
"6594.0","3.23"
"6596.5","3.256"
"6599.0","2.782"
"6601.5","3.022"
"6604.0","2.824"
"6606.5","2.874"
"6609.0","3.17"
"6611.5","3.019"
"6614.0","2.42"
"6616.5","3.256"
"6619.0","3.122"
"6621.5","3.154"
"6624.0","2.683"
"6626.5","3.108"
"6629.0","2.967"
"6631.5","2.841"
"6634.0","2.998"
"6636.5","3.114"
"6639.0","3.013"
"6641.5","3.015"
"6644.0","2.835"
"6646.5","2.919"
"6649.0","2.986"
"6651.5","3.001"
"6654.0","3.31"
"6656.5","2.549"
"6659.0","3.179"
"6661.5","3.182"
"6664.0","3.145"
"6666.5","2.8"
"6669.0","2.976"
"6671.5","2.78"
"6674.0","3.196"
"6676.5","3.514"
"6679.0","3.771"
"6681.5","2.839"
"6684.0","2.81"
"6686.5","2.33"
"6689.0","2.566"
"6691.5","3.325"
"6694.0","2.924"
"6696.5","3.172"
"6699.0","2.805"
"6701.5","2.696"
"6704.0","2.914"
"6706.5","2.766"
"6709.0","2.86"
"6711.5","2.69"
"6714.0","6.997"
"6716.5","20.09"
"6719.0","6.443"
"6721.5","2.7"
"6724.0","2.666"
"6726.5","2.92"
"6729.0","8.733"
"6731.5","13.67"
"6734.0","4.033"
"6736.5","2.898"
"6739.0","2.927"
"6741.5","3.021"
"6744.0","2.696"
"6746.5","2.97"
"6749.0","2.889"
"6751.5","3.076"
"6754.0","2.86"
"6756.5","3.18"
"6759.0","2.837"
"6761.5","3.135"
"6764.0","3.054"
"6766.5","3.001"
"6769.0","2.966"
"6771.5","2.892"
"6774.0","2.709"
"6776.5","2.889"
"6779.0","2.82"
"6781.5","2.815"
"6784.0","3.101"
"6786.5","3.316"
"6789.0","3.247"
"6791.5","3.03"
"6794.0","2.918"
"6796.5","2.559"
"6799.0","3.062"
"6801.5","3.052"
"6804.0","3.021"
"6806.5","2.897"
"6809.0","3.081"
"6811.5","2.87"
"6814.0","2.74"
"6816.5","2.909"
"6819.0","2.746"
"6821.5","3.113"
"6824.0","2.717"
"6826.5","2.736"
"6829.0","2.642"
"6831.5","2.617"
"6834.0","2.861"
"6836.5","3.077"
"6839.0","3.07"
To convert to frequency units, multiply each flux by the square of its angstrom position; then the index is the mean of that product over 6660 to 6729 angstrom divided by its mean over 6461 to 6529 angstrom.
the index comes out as 1.38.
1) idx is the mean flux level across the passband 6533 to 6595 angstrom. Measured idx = 9.62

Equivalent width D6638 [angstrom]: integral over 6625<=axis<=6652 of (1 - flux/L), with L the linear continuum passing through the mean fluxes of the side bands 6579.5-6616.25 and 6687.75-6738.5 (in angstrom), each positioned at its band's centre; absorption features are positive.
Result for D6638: 9.6 angstrom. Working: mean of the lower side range 4.42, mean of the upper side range 4.96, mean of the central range 2.98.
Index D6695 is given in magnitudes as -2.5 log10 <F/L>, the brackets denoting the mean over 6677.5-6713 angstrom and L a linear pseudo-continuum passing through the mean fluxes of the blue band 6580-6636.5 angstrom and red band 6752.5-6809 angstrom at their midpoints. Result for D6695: 0.18 mag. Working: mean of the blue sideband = 3.93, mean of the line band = 2.92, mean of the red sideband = 2.97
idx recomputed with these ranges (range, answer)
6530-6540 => 3.02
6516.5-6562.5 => 6.54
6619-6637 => 2.98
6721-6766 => 3.91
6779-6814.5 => 2.98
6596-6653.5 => 2.97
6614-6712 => 2.97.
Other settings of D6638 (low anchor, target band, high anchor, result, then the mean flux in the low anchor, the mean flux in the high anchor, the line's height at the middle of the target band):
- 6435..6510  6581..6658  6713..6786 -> 1.9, 3.04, 4.36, 3.74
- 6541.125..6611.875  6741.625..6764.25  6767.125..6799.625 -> 4.9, 8.8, 2.95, 3.81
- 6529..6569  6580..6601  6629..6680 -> 7.6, 12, 3.05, 8.48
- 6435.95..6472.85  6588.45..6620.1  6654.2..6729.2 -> 5.0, 3.06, 3.87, 3.57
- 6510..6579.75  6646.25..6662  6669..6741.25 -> 7.2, 8.14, 4.39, 5.58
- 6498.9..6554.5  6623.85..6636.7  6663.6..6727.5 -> 2.4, 3.29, 3.89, 3.65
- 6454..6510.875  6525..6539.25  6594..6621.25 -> 0.1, 3.04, 2.99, 3.02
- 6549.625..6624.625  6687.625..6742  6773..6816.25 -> 0.8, 8.3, 2.95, 5.01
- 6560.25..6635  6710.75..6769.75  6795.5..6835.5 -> 1.4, 8.23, 2.85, 4.71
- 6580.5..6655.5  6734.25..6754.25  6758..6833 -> 1.0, 3.68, 2.92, 3.14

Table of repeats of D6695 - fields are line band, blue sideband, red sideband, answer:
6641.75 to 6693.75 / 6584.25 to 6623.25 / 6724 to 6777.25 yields 0.20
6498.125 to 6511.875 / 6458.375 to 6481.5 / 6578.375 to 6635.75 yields 0.12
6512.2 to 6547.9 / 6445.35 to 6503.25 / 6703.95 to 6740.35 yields 0.14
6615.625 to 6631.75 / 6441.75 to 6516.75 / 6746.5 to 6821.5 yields -0.01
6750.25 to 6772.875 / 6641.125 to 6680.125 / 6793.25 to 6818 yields -0.01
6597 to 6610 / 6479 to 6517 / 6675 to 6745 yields 0.25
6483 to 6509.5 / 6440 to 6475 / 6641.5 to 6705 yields 0.02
